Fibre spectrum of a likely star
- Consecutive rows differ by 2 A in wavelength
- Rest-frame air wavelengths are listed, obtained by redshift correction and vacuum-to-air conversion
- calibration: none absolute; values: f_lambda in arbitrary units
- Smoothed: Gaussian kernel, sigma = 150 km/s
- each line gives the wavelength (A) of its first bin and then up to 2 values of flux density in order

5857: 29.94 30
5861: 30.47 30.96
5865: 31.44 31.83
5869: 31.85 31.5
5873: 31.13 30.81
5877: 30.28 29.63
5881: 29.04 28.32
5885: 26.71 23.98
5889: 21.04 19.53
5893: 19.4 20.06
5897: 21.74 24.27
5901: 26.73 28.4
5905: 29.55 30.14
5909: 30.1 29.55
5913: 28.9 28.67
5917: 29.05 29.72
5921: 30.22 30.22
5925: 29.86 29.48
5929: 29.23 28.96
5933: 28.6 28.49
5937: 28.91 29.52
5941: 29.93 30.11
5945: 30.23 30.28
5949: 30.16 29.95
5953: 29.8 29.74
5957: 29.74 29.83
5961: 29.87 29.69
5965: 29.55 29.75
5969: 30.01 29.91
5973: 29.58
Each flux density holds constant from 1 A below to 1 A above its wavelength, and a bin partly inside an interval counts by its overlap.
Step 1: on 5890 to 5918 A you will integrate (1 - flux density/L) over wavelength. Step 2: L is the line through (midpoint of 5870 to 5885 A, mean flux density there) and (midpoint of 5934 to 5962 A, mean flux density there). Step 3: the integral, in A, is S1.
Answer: 3.45 A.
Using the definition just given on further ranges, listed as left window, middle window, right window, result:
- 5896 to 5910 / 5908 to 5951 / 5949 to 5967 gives -1.6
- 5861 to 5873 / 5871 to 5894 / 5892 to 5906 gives 1.3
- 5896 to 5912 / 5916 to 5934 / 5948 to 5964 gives -0.6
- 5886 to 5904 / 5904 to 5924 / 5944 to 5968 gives -3.7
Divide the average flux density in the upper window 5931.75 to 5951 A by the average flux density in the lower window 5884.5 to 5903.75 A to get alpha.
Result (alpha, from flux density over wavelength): 1.3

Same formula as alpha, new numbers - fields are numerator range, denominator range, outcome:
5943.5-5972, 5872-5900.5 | 1.17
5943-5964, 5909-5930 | 1.01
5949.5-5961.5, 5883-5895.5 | 1.33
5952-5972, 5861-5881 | 0.96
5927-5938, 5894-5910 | 1.10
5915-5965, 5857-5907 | 1.08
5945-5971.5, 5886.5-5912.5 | 1.19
